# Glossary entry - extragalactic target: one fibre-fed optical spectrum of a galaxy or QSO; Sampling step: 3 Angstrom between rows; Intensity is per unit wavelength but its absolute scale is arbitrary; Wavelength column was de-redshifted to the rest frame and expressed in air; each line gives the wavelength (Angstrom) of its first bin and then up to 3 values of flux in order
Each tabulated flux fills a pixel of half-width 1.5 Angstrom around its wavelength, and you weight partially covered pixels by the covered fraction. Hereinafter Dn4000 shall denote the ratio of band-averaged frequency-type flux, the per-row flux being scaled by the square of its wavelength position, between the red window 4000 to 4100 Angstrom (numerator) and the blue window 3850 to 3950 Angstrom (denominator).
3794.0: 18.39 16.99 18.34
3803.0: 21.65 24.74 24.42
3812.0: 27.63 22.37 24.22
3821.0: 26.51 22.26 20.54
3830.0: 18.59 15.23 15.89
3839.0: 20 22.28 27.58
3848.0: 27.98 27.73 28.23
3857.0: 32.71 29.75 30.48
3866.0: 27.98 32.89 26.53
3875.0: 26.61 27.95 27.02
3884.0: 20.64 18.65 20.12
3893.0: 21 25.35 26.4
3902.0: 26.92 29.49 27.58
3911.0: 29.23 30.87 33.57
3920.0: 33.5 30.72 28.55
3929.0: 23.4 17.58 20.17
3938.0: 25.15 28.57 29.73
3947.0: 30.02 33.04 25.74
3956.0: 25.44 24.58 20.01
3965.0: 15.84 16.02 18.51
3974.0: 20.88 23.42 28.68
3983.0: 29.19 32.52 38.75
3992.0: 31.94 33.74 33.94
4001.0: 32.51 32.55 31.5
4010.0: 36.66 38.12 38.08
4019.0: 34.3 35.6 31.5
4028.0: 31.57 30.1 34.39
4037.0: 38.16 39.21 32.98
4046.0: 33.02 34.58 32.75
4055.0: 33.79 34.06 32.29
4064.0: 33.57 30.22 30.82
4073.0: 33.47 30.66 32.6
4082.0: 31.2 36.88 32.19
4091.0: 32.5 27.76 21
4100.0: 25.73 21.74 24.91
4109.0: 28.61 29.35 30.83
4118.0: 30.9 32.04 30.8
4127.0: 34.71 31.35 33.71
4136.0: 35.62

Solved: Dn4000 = 1.3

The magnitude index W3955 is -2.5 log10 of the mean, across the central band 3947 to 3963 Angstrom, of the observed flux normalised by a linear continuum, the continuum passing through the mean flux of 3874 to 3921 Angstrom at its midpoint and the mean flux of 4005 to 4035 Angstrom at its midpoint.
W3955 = 0.143 mag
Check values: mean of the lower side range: 26.5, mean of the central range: 26.3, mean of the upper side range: 34.2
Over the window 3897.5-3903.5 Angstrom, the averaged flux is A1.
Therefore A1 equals 26.7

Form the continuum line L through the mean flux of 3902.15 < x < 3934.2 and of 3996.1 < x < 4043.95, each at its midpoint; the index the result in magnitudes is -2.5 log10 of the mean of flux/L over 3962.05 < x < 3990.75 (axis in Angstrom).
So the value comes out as 0.28 mag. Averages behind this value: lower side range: 28.2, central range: 24.7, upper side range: 34.5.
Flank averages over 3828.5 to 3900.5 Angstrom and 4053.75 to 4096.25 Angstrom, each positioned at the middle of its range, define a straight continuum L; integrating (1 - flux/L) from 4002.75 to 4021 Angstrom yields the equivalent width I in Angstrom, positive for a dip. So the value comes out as -3.2 Angstrom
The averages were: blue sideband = 24.9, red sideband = 32.1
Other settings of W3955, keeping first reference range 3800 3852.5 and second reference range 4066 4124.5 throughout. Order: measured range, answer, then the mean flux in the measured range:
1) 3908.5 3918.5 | -0.23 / 30.9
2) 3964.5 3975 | 0.43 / 17.9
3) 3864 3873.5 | -0.22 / 29.2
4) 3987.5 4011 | -0.24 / 33.9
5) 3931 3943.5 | 0.09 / 23.6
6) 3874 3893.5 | 0.05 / 23.2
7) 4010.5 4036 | -0.23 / 34.4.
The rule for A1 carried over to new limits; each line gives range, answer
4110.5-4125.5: 30.8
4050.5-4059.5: 33.5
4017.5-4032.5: 32.6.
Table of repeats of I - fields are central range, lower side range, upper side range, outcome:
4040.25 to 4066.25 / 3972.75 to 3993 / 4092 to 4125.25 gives -4.71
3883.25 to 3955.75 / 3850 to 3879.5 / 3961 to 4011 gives 5.24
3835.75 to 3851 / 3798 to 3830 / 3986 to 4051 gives 0.52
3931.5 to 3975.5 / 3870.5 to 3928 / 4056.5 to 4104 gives 6.88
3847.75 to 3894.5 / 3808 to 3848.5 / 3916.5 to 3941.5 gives -5.00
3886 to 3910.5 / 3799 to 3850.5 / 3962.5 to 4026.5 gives 1.01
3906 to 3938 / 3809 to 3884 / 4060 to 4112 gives -0.95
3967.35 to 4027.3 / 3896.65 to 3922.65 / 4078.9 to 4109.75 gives -4.32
